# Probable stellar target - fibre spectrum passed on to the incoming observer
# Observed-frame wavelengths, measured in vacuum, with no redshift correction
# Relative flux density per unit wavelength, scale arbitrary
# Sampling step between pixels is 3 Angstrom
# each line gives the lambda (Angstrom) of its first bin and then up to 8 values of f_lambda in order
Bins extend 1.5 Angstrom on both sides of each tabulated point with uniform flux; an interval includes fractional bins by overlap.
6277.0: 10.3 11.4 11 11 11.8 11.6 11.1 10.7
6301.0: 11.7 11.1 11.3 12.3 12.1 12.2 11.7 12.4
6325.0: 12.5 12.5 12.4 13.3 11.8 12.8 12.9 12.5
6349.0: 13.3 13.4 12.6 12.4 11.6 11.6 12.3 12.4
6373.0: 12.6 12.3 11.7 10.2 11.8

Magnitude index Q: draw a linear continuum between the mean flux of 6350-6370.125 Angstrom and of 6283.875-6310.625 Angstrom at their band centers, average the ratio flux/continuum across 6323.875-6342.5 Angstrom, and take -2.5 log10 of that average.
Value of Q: -0.06 mag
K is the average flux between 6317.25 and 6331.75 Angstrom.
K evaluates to 12.3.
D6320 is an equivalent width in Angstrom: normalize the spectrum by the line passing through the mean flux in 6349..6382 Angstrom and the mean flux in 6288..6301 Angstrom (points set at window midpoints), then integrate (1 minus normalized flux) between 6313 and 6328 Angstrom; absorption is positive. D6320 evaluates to -0.7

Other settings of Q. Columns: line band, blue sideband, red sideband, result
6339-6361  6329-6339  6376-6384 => -0.060 mag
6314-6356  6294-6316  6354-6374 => -0.064 mag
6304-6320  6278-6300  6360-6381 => -0.037 mag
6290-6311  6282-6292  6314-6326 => 0.027 mag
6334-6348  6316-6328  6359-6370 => -0.045 mag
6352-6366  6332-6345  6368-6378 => 0.027 mag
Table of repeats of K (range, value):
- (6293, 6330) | 11.8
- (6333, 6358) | 12.8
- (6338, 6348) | 12.7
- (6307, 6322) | 12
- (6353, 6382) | 12.1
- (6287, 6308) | 11.3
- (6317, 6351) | 12.6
